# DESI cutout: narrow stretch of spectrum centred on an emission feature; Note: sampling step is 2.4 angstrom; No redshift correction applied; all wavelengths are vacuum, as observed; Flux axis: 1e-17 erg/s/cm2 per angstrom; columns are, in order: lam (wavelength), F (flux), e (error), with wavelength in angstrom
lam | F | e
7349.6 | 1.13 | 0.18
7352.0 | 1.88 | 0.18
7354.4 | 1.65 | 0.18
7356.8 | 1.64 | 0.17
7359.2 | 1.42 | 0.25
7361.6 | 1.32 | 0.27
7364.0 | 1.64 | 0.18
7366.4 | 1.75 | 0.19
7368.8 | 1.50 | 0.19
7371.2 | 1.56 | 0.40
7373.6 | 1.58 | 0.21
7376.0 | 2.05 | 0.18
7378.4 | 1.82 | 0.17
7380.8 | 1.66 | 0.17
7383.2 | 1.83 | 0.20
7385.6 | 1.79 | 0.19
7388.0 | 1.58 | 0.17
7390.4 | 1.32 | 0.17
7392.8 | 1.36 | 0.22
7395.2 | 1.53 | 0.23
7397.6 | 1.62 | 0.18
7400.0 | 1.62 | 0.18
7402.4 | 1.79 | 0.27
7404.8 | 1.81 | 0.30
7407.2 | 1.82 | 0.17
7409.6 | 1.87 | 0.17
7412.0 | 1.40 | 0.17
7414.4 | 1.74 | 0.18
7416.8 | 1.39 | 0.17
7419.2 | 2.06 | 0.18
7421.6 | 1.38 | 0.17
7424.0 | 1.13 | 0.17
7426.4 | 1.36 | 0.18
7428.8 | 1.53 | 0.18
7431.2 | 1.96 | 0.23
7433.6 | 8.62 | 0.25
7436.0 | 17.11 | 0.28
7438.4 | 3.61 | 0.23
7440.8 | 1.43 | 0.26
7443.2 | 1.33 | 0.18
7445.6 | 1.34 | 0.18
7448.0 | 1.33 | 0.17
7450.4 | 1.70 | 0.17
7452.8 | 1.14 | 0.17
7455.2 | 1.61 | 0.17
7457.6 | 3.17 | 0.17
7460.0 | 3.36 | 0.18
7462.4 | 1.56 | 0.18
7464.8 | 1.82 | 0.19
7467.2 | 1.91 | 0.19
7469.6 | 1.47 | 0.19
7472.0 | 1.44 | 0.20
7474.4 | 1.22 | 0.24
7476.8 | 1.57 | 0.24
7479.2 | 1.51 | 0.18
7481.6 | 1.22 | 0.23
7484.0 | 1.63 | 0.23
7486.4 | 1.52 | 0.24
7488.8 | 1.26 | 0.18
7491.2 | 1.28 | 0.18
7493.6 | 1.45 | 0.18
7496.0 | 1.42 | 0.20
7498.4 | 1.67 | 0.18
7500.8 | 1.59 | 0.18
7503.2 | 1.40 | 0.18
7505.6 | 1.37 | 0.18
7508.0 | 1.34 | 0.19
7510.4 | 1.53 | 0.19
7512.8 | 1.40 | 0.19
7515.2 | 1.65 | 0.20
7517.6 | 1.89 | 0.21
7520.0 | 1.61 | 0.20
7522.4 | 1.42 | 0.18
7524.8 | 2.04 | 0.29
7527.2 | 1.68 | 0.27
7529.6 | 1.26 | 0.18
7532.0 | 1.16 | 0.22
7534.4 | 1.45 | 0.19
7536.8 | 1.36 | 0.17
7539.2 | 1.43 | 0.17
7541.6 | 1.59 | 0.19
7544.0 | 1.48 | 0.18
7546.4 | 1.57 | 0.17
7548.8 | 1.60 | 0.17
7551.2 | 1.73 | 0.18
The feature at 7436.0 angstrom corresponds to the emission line Halpha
